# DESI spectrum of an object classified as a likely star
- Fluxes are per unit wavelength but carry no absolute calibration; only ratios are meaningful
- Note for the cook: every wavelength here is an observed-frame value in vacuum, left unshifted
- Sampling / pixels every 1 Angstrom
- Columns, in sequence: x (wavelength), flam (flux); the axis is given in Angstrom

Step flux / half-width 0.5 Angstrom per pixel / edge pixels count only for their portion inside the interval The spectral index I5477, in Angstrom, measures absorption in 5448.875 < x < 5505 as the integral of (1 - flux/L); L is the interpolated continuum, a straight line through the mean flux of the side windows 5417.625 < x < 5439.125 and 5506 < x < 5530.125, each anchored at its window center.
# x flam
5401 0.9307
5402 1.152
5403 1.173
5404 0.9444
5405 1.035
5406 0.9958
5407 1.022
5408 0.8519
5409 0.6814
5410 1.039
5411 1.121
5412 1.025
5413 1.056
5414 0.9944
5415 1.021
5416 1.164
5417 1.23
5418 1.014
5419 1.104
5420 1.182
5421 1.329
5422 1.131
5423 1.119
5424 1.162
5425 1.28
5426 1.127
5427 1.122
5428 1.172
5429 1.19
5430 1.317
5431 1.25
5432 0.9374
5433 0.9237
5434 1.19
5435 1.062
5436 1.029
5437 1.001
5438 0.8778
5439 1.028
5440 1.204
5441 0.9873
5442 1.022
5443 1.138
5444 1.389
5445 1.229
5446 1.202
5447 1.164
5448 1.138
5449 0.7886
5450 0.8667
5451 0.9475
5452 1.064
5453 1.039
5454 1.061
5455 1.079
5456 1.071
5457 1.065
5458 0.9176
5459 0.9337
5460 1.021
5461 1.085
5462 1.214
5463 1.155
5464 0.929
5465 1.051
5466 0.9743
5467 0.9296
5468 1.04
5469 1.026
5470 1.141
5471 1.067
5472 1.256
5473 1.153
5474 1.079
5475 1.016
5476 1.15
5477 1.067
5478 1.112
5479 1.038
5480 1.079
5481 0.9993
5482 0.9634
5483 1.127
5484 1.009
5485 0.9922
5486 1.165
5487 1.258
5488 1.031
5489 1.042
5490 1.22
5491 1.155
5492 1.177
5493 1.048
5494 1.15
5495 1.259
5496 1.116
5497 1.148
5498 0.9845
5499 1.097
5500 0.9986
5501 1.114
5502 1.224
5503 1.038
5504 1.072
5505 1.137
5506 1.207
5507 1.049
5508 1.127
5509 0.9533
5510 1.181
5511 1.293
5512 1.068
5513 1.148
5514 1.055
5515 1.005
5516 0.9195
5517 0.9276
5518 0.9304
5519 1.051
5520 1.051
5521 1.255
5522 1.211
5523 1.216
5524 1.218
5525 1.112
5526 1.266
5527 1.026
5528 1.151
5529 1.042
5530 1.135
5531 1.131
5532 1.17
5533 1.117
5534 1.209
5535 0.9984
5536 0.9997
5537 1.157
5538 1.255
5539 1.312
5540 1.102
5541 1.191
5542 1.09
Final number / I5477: 1.94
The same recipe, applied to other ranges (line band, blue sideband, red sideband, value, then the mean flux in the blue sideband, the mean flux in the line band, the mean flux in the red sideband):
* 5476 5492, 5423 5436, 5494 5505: 0.4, 1.14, 1.09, 1.11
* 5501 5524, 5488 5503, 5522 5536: 0.6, 1.12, 1.1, 1.14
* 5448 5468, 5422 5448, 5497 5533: 1.9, 1.13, 1.01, 1.1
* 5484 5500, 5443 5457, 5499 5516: -0.3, 1.08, 1.12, 1.1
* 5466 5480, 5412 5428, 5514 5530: 0.4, 1.13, 1.08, 1.09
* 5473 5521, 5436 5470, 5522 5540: 0.7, 1.05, 1.09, 1.15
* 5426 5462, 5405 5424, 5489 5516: 0.1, 1.06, 1.07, 1.11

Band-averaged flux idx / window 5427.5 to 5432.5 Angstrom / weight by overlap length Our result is 1.17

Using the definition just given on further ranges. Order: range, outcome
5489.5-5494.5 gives 1.15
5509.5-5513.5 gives 1.17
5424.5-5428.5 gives 1.18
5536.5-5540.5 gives 1.21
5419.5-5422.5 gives 1.21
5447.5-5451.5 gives 0.935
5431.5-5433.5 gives 0.931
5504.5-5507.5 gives 1.13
